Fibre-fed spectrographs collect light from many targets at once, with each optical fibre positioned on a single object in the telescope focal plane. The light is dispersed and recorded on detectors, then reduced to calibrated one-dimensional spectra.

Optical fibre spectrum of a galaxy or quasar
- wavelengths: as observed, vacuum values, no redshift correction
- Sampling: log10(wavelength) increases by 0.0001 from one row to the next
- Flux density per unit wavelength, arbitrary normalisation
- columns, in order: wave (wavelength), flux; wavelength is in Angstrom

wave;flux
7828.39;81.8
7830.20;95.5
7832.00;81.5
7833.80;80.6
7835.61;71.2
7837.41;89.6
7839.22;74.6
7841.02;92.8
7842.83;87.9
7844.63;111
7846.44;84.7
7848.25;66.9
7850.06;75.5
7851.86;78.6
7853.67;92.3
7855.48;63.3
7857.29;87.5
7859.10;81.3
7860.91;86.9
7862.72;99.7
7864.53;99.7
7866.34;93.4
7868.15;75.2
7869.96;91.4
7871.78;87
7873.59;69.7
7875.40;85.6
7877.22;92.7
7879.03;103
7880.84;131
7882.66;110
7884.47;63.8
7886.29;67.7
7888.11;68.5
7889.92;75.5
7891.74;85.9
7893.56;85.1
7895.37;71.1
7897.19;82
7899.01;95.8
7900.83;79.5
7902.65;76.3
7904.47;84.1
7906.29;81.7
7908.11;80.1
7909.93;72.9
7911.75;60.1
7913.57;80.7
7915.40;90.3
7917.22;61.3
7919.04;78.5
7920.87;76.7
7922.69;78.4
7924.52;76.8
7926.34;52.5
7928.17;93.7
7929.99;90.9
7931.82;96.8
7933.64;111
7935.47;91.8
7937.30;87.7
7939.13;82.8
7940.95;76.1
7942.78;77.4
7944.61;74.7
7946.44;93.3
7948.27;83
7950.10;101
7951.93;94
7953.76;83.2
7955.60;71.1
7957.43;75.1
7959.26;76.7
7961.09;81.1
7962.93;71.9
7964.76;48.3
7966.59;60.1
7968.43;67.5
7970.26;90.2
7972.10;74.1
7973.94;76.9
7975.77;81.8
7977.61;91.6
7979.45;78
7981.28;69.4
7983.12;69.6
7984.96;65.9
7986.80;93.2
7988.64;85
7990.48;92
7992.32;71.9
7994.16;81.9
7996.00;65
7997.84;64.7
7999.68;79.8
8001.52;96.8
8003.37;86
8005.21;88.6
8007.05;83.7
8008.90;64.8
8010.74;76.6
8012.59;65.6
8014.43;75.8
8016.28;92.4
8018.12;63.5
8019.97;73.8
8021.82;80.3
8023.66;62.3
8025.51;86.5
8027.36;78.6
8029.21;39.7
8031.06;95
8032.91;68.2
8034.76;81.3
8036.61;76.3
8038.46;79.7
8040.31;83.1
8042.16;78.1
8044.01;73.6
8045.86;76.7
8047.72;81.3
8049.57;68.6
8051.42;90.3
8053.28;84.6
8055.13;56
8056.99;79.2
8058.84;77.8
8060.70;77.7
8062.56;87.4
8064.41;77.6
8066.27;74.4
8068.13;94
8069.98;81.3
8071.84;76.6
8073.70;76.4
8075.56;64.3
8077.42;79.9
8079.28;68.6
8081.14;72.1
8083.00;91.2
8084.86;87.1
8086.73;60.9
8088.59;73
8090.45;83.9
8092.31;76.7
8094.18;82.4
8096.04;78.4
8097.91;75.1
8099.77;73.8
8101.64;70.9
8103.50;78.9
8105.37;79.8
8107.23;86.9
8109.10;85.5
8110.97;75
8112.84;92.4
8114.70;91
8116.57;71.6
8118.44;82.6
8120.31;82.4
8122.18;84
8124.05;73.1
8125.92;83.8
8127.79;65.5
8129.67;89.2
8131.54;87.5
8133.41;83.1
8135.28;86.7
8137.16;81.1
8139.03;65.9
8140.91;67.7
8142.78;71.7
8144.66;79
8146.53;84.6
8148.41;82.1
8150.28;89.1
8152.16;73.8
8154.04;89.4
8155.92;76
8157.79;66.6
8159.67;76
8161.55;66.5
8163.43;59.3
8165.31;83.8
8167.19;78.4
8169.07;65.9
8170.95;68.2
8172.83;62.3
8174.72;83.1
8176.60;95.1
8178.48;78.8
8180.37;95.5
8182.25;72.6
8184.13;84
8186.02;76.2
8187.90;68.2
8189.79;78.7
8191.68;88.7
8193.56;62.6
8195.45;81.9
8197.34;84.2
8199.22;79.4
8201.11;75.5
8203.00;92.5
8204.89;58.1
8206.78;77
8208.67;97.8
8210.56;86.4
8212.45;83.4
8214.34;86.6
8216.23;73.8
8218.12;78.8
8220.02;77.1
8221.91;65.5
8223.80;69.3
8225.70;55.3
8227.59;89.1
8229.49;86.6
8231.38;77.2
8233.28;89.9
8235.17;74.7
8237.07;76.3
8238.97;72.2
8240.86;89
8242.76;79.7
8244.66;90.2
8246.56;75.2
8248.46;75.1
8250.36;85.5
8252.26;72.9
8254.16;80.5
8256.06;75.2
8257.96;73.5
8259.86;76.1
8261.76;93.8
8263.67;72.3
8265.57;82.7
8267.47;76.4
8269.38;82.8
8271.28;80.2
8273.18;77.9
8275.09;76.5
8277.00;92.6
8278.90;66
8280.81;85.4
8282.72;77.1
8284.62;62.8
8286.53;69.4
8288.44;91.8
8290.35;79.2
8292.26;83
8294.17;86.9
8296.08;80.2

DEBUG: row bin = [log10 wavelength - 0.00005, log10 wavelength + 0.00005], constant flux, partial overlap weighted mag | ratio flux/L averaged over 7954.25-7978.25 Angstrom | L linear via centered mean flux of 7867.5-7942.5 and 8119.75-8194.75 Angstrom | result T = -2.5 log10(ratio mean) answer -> 0.103 mag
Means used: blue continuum 82.9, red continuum 77.6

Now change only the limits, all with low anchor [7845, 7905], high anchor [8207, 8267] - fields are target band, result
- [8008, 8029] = 0.129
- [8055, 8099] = 0.058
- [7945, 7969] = 0.082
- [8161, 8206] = 0.047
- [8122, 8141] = 0.025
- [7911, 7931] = 0.102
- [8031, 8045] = 0.052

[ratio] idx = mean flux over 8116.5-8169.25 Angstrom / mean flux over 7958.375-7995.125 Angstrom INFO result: 1.02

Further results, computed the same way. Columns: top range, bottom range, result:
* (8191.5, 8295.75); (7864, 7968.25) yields 0.96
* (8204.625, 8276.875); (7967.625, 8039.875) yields 1.02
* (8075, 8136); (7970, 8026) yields 1.02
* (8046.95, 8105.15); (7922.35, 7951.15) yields 0.90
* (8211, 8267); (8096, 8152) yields 0.98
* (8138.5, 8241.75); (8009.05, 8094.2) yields 1.01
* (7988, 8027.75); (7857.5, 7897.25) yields 0.90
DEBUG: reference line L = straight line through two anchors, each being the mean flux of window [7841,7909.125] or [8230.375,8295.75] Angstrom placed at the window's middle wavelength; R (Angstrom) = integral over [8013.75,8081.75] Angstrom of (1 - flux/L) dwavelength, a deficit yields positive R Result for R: 4.99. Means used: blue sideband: 85.3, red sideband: 79.4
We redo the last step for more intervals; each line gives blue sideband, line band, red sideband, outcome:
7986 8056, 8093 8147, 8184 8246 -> -1.0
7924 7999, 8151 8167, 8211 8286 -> 0.9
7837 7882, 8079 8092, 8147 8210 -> 0.6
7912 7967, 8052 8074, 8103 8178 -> 0.1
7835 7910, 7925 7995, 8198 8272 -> 2.4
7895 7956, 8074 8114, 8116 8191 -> 0.5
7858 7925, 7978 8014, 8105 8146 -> 1.7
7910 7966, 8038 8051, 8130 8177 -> 0.1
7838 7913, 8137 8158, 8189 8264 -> 0.7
